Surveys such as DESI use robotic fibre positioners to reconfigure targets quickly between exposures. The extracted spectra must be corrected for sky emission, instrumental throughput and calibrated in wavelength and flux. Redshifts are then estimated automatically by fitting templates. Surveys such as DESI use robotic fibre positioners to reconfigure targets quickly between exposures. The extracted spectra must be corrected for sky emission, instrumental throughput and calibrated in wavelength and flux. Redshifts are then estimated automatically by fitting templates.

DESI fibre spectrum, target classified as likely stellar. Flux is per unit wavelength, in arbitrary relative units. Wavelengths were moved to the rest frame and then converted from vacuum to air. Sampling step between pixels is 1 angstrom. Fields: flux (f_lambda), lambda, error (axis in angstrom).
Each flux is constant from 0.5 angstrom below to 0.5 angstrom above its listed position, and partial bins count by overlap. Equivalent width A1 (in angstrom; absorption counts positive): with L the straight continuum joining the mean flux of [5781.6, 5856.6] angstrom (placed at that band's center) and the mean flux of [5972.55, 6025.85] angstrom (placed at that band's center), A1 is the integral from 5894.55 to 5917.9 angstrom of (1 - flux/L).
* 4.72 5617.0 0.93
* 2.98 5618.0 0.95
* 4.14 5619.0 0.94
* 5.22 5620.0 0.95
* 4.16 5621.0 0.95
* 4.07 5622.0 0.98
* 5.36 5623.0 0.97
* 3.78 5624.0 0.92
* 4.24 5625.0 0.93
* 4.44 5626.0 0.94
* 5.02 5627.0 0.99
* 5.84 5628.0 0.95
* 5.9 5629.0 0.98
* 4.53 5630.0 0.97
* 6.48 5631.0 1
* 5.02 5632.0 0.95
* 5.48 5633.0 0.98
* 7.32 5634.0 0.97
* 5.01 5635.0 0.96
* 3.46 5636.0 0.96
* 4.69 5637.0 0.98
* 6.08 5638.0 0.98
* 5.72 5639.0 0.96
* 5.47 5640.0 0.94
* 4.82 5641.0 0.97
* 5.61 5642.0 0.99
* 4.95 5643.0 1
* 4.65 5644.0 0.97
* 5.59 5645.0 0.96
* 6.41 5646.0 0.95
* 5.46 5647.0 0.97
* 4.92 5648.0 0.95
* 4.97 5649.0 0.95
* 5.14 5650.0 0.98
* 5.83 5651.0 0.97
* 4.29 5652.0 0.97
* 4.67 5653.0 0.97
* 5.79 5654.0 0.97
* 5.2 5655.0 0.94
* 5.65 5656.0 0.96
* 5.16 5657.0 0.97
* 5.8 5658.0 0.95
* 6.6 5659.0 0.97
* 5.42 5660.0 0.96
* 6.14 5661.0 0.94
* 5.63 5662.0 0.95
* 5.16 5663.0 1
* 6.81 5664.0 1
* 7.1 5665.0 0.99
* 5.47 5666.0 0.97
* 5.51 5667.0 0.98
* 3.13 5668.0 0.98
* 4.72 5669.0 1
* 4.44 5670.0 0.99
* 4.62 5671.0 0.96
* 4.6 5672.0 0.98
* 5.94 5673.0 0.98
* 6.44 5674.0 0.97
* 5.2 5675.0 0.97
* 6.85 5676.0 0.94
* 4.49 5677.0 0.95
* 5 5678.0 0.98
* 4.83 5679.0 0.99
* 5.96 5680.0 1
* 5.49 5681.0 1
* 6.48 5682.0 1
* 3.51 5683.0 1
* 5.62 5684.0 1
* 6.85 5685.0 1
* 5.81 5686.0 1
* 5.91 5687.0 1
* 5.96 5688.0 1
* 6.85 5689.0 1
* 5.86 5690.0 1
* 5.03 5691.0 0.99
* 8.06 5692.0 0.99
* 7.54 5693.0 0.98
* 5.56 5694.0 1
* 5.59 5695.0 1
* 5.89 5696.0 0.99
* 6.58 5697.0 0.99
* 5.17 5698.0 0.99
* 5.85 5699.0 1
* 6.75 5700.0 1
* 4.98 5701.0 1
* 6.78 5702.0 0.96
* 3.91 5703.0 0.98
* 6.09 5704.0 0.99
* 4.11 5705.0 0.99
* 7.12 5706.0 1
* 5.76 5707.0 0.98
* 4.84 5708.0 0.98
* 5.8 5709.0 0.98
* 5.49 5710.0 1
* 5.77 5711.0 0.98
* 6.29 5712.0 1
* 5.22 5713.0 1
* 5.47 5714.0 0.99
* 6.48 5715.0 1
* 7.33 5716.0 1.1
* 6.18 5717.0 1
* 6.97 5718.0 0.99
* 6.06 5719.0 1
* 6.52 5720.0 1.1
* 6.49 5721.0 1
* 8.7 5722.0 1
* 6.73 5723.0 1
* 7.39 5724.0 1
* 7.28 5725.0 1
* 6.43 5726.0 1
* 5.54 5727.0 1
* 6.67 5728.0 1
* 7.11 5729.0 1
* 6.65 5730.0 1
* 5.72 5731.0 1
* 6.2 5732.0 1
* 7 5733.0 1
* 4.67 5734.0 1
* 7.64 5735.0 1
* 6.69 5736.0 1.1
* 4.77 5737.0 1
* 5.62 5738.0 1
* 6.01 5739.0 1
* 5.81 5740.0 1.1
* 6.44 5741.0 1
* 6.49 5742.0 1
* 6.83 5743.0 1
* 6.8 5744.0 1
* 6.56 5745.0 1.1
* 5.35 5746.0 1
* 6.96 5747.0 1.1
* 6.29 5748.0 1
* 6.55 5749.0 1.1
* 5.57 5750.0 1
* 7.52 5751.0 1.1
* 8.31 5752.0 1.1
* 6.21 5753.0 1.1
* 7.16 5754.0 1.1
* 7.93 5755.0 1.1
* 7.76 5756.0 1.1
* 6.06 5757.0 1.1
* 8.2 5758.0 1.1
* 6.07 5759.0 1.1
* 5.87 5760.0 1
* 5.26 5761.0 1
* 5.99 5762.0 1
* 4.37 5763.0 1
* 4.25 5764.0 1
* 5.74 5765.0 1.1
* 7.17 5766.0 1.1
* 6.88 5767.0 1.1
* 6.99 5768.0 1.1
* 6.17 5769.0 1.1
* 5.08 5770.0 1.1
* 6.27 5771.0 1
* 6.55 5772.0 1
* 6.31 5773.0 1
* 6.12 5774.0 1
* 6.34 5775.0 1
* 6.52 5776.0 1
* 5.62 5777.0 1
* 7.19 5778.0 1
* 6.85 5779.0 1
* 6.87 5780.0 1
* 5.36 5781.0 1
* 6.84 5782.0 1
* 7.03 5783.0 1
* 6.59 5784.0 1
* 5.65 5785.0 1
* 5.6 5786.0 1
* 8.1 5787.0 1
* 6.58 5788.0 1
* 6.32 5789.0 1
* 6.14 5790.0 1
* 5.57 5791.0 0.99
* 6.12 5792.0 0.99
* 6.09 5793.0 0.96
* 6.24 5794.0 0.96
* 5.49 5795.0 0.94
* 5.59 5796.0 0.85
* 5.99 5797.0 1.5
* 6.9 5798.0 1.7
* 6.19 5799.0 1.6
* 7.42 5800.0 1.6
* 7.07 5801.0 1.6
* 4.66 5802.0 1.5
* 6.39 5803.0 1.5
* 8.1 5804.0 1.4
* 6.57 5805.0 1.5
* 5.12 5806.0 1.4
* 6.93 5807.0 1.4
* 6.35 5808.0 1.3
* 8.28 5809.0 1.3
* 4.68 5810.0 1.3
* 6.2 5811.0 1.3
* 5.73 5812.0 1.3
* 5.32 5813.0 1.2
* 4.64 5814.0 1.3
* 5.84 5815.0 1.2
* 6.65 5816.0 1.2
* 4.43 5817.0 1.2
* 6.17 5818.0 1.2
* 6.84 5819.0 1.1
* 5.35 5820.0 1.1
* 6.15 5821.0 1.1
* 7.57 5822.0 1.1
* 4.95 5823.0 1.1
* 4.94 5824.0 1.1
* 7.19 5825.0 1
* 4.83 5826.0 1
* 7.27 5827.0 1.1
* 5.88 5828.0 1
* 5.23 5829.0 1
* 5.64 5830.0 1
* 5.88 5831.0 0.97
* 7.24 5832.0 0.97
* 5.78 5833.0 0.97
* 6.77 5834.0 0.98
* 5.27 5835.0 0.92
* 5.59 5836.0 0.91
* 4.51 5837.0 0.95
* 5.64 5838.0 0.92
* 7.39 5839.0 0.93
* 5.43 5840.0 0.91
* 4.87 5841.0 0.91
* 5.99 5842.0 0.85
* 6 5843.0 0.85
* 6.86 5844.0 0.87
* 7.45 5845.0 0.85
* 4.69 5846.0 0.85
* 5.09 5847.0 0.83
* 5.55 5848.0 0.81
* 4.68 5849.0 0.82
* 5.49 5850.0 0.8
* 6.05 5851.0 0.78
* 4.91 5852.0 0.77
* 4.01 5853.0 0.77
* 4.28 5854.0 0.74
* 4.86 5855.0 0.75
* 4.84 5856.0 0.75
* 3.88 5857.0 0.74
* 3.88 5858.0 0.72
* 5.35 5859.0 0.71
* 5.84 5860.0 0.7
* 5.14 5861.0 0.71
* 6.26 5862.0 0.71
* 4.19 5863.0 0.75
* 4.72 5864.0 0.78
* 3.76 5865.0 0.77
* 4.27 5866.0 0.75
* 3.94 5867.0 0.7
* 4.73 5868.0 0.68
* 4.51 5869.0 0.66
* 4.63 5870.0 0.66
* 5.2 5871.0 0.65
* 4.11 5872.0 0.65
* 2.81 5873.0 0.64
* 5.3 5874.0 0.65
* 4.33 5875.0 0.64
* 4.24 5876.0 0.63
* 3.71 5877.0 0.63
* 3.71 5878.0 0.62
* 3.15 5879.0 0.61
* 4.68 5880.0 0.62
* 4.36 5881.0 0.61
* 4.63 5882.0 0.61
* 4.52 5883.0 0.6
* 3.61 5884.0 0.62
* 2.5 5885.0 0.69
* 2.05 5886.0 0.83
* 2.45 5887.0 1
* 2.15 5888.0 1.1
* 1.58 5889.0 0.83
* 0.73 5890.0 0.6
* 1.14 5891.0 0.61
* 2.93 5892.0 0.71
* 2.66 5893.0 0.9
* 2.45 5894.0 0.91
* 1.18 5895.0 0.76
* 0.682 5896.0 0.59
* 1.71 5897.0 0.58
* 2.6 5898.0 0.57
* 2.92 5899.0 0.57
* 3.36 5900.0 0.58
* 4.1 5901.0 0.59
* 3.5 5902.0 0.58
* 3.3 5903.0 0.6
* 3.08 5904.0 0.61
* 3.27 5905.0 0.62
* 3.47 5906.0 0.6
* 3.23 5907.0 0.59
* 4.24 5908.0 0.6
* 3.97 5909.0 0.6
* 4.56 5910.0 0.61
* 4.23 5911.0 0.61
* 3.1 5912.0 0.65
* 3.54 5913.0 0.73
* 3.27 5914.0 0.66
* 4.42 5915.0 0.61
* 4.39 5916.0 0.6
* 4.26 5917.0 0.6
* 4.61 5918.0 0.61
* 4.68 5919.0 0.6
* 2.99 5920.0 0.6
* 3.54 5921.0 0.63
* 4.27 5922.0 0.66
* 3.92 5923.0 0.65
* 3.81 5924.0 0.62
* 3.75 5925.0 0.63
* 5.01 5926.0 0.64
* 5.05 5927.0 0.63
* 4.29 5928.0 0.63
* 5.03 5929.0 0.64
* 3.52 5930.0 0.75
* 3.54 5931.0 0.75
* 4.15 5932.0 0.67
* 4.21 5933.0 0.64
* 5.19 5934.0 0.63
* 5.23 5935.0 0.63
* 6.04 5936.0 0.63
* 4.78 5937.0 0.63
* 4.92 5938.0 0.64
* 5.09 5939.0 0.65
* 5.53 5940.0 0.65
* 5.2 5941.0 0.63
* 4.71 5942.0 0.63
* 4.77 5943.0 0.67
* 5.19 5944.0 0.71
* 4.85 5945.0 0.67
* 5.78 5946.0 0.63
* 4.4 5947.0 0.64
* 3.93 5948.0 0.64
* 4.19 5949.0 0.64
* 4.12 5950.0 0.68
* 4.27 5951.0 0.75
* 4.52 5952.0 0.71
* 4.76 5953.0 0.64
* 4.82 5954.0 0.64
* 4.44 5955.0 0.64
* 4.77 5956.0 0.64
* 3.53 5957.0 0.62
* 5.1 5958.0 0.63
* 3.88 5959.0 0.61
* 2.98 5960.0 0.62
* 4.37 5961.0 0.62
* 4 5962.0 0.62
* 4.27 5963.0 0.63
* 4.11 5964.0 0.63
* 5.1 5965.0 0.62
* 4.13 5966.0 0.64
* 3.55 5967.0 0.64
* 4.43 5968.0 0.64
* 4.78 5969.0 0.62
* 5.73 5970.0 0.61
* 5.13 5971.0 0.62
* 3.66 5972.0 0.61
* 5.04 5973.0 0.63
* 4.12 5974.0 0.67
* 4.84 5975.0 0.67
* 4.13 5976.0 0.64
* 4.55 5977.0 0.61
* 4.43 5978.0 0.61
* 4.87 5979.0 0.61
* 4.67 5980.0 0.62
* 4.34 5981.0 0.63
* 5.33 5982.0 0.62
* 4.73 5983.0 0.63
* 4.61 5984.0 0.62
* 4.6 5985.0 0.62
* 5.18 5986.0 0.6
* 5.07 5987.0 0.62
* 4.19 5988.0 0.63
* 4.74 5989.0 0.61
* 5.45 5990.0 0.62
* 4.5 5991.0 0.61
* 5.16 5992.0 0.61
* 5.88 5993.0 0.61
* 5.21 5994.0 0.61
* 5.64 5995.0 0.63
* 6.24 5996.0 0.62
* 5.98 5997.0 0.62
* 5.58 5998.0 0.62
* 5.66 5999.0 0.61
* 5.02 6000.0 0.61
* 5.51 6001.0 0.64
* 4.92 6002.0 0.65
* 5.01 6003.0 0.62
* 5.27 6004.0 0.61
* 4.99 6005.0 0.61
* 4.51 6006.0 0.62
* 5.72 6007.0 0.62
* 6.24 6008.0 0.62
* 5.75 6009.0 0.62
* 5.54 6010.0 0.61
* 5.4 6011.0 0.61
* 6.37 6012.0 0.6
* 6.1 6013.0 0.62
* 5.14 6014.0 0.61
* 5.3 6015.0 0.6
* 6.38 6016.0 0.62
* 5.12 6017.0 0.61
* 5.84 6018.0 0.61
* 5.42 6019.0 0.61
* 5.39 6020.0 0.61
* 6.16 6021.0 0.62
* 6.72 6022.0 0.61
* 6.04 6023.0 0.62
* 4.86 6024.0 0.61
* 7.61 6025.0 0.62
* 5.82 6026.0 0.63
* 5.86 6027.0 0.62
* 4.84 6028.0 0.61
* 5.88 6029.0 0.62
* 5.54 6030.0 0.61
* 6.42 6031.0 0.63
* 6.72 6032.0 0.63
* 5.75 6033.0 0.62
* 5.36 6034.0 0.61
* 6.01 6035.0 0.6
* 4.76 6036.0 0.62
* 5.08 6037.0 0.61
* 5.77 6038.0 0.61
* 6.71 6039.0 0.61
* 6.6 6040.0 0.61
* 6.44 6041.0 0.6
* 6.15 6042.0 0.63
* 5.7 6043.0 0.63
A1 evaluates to 9.5 angstrom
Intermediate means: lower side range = 5.95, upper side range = 5.31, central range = 3.35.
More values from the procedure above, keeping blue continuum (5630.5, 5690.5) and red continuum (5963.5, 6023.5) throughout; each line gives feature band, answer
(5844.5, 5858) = 0.7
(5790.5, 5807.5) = -2.9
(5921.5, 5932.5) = 2.1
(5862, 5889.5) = 7.2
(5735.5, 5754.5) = -3.6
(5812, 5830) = -1.7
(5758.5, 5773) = -1.5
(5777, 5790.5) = -2.9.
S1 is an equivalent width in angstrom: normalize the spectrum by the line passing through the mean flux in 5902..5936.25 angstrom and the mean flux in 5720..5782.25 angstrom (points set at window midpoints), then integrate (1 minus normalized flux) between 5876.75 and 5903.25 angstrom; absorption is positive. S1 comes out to 9.9 angstrom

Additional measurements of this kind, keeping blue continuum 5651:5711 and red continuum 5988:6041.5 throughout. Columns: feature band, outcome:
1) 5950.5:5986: 7.3 angstrom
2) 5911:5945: 7.3 angstrom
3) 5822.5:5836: -0.6 angstrom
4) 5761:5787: -2.6 angstrom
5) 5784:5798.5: -1.4 angstrom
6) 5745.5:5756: -2.2 angstrom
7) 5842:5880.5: 5.8 angstrom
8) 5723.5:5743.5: -2.5 angstrom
